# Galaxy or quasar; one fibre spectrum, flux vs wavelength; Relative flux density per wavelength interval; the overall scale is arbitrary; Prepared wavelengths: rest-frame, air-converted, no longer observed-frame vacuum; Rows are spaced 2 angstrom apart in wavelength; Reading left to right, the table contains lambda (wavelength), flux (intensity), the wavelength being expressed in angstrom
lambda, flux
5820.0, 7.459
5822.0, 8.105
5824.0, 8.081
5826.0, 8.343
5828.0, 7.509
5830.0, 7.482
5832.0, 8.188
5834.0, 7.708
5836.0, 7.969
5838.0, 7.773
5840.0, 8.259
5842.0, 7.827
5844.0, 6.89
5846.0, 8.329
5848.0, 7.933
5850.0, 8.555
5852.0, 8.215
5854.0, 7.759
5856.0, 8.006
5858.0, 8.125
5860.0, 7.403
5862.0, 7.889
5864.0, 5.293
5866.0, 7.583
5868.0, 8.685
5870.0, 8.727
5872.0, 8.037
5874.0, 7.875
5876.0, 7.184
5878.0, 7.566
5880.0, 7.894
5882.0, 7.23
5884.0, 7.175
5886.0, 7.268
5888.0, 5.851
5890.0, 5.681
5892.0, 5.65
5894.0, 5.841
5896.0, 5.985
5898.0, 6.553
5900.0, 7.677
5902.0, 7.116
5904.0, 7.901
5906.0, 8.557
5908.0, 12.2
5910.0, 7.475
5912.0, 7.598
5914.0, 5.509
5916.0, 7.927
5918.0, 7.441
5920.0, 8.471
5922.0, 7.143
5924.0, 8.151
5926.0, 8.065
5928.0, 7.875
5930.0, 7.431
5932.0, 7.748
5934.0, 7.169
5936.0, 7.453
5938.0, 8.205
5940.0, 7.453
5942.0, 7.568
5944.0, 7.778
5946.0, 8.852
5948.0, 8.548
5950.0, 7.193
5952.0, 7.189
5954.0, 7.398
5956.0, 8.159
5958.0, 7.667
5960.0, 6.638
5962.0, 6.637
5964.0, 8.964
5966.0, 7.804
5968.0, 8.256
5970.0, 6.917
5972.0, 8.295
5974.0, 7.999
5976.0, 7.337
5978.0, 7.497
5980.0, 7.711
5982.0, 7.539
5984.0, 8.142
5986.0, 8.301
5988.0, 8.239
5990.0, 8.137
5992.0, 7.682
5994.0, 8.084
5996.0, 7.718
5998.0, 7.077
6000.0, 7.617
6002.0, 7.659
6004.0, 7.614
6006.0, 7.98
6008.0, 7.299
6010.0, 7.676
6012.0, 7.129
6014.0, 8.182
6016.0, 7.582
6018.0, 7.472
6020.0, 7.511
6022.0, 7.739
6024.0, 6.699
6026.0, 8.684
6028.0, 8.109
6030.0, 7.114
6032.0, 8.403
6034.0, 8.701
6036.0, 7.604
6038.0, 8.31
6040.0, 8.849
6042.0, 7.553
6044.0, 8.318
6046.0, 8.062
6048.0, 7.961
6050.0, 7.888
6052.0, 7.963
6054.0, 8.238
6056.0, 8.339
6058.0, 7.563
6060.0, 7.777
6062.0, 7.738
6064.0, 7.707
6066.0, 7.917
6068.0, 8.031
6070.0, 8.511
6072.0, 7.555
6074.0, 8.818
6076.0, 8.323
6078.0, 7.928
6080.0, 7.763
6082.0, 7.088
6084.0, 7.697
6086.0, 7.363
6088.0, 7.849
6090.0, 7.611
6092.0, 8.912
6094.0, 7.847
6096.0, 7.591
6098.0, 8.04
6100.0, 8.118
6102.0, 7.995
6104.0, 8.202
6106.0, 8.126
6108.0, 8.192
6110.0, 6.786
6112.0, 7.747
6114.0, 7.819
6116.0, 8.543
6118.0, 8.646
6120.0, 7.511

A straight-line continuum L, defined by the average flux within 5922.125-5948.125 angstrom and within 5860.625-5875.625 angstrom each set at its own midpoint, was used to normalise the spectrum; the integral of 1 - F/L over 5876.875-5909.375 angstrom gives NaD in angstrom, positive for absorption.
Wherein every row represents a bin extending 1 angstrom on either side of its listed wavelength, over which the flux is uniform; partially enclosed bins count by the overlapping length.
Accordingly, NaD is 2.0 angstrom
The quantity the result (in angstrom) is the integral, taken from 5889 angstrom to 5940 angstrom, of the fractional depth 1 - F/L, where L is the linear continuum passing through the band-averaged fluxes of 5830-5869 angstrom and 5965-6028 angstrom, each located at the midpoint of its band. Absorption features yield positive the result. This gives 2.0 angstrom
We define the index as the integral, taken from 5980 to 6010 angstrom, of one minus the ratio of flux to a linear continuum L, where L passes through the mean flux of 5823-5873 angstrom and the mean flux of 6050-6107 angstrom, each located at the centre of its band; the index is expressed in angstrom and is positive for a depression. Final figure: 0.5 angstrom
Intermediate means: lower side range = 7.86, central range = 7.79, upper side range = 7.95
